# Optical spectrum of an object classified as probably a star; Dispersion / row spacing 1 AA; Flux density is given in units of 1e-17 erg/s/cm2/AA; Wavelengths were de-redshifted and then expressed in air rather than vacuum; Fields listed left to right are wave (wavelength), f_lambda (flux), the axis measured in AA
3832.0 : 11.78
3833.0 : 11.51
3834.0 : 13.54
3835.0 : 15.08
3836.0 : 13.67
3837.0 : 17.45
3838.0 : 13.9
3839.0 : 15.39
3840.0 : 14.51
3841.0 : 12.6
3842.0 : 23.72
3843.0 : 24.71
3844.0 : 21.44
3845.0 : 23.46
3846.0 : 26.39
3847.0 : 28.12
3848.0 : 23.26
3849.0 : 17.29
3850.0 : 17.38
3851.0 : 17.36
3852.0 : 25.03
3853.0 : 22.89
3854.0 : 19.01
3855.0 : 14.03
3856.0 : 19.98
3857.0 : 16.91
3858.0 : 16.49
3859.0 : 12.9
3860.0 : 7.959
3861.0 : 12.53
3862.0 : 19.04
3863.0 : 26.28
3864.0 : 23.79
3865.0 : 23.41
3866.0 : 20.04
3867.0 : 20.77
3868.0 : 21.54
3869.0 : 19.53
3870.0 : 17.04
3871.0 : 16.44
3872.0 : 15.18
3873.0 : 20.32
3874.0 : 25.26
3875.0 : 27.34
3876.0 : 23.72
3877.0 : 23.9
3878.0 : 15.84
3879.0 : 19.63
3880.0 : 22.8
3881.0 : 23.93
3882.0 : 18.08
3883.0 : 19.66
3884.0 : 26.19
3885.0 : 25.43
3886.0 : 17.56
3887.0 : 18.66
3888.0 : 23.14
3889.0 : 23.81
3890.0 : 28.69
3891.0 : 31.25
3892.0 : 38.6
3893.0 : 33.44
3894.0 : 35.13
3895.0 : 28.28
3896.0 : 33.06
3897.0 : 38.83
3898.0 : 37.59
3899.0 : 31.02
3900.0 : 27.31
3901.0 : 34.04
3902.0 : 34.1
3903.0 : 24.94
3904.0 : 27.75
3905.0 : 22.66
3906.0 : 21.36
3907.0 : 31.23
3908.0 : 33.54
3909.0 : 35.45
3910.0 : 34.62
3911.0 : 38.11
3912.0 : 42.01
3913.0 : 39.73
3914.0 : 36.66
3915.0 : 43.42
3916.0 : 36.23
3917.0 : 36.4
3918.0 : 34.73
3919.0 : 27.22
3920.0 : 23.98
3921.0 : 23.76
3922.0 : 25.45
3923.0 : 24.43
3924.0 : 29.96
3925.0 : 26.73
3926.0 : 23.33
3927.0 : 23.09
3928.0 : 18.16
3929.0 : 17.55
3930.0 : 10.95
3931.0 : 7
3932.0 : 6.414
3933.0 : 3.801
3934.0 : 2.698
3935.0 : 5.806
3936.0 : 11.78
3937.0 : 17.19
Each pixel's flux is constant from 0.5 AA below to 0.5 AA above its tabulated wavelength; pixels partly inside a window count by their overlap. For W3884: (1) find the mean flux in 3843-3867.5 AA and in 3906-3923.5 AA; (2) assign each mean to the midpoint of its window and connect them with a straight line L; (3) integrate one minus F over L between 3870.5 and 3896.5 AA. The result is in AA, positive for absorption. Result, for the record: 1.9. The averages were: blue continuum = 19.9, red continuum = 33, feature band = 24.4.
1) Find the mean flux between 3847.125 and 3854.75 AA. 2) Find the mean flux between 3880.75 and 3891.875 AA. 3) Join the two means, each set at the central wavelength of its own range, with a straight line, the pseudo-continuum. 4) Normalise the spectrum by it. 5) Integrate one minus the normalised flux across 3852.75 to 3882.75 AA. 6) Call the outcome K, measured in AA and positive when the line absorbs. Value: 3.5 AA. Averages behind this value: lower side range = 20.5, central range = 19.5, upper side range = 23.8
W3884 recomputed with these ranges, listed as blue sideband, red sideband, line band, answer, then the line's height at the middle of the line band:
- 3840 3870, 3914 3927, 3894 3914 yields -4.0 AA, 27.2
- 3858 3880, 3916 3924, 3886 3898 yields -3.1 AA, 23.7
